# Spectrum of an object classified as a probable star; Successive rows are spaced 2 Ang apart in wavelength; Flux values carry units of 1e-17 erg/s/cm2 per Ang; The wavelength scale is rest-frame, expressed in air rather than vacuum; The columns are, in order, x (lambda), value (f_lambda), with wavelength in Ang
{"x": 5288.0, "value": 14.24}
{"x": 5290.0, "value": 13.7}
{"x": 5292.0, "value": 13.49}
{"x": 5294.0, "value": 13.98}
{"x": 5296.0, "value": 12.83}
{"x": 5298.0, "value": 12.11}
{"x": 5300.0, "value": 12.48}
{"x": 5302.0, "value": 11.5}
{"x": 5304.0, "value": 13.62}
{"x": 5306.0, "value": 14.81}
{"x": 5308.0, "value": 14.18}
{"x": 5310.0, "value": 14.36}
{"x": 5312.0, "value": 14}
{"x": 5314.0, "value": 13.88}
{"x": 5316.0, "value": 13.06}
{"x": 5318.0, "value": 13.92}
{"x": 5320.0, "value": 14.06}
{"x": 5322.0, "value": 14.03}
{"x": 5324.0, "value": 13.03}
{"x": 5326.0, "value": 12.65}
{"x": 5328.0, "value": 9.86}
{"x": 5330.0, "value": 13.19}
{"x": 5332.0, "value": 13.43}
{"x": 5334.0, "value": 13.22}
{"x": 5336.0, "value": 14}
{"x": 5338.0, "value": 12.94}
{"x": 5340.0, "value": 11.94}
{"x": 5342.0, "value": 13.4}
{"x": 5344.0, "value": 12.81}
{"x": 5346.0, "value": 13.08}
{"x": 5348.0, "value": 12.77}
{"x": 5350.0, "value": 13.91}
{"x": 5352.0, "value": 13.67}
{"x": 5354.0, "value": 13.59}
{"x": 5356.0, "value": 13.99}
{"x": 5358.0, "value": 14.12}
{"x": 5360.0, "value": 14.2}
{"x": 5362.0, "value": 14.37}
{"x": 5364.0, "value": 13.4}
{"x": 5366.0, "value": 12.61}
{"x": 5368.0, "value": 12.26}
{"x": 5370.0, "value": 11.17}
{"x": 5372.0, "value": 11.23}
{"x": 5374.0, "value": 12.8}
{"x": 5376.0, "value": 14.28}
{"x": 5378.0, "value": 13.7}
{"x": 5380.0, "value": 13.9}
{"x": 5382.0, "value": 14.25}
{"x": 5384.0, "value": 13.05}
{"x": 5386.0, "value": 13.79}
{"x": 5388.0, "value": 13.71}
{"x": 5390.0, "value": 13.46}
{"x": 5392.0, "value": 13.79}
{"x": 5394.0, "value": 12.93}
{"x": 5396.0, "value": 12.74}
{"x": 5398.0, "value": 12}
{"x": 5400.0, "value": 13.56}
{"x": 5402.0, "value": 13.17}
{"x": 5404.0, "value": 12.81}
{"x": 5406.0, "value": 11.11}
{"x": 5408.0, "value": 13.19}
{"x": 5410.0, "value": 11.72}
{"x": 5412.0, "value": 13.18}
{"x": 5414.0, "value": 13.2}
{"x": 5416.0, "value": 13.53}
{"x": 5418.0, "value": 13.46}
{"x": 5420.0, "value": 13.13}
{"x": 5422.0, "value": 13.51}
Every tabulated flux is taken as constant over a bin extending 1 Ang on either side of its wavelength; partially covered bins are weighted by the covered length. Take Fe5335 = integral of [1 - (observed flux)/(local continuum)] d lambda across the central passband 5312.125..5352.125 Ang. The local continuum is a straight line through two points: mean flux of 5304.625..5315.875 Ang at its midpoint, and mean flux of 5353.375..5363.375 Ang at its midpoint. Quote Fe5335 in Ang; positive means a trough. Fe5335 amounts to 2.7 Ang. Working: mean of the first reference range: 14.1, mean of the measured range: 13.1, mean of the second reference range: 14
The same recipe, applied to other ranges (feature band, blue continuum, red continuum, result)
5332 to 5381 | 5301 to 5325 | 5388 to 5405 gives 0.6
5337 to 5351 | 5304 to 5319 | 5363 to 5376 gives 0.1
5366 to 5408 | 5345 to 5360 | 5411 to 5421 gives 1.5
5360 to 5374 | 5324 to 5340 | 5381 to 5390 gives 0.7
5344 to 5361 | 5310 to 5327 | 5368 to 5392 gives -0.3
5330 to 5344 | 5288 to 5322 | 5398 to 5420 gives 0.2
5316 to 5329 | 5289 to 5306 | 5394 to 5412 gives 0.0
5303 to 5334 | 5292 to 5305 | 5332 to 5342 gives -1.2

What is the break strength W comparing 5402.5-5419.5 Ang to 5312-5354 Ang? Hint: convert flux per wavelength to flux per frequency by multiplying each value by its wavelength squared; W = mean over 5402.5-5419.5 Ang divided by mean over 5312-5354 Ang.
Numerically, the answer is 1.00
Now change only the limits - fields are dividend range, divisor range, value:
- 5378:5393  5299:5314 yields 1.04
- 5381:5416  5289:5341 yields 1.02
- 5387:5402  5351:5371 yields 1.00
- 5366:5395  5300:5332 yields 1.01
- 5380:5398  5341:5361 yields 1.00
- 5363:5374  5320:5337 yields 0.95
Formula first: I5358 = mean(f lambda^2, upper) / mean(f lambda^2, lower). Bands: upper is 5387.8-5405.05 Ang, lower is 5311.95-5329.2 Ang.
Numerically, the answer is 1.03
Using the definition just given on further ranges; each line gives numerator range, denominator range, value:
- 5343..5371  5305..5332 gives 1.00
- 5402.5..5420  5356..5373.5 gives 1.00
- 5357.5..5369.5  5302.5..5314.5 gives 0.97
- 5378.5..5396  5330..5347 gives 1.05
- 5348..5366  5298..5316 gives 1.04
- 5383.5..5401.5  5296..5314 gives 1.02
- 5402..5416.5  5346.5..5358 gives 0.95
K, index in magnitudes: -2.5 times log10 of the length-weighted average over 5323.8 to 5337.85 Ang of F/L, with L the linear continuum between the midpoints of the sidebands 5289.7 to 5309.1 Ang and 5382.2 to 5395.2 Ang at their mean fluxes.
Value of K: 0.05 mag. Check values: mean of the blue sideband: 13.3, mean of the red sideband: 13.5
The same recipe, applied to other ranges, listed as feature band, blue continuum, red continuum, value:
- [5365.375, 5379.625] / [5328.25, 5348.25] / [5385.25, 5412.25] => 0.03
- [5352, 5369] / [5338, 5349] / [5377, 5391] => -0.03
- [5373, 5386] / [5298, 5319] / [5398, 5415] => -0.06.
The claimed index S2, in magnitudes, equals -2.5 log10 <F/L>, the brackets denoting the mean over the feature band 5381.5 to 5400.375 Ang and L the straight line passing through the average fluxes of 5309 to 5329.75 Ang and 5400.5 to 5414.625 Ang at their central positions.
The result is -0.04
